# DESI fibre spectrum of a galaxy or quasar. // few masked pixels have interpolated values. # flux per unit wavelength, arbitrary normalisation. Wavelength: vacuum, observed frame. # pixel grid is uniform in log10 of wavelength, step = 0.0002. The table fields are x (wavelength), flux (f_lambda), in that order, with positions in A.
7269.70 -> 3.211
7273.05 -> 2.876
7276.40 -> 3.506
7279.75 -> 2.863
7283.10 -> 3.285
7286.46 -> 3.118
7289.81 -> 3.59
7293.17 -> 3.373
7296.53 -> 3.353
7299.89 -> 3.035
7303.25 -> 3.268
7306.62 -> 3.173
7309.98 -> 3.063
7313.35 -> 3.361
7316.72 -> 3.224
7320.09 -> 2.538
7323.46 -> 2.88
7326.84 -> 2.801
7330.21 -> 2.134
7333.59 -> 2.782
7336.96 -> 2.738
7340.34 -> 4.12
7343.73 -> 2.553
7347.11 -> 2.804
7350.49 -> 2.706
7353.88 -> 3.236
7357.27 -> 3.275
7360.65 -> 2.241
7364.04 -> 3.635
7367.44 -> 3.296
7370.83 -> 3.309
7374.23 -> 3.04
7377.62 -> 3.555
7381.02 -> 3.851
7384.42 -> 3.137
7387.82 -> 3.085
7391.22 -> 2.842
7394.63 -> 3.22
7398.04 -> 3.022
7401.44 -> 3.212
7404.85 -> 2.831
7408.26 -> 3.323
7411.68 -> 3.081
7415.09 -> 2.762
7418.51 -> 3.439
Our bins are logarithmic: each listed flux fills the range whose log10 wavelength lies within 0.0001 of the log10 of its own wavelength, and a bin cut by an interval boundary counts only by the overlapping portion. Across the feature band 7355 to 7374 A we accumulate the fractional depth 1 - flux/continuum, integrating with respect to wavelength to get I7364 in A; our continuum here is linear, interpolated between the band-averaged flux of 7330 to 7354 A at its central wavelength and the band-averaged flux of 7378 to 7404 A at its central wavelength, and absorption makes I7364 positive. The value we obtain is -0.64 A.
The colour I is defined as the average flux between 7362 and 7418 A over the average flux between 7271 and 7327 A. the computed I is 1.0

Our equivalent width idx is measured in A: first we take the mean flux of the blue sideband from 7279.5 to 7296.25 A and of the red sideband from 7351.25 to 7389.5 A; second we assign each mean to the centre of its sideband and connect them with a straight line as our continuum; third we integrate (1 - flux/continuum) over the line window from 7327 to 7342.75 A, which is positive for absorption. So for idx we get 1.7 A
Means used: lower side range 3.29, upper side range 3.23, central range 2.91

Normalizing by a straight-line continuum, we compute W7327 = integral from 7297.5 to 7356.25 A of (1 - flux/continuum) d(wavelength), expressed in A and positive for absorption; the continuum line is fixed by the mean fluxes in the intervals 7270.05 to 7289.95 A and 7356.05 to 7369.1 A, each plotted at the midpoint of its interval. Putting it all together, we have 3.06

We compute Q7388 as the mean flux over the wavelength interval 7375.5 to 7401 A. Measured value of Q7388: 3.24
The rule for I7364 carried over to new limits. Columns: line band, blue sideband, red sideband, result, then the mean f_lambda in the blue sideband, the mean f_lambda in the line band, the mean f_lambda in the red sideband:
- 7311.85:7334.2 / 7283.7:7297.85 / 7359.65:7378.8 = 3.2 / 3.35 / 2.81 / 3.2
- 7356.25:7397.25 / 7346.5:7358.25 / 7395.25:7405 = -2.2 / 3.01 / 3.2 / 3.08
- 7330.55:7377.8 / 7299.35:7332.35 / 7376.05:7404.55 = 0.5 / 2.94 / 3.05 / 3.22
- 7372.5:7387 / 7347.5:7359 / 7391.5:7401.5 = -1.4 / 3.04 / 3.38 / 3.1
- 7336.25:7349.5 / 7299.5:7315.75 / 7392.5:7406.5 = 0.4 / 3.19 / 3.06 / 3.06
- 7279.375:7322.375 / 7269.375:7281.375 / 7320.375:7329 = -3.8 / 3.1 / 3.18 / 2.75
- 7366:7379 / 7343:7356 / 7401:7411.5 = -1.5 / 2.86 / 3.3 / 3.1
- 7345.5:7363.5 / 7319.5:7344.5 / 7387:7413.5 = 0.1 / 2.84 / 2.9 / 3.08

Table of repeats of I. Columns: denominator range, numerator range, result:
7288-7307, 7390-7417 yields 0.92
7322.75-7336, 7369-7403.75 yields 1.22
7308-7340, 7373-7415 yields 1.10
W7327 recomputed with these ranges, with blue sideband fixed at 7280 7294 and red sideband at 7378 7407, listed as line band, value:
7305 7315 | 0.20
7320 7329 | 1.40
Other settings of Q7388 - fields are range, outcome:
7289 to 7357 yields 3.03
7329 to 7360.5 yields 2.91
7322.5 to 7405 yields 3.06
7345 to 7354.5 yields 2.86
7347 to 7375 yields 3.08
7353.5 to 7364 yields 2.99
